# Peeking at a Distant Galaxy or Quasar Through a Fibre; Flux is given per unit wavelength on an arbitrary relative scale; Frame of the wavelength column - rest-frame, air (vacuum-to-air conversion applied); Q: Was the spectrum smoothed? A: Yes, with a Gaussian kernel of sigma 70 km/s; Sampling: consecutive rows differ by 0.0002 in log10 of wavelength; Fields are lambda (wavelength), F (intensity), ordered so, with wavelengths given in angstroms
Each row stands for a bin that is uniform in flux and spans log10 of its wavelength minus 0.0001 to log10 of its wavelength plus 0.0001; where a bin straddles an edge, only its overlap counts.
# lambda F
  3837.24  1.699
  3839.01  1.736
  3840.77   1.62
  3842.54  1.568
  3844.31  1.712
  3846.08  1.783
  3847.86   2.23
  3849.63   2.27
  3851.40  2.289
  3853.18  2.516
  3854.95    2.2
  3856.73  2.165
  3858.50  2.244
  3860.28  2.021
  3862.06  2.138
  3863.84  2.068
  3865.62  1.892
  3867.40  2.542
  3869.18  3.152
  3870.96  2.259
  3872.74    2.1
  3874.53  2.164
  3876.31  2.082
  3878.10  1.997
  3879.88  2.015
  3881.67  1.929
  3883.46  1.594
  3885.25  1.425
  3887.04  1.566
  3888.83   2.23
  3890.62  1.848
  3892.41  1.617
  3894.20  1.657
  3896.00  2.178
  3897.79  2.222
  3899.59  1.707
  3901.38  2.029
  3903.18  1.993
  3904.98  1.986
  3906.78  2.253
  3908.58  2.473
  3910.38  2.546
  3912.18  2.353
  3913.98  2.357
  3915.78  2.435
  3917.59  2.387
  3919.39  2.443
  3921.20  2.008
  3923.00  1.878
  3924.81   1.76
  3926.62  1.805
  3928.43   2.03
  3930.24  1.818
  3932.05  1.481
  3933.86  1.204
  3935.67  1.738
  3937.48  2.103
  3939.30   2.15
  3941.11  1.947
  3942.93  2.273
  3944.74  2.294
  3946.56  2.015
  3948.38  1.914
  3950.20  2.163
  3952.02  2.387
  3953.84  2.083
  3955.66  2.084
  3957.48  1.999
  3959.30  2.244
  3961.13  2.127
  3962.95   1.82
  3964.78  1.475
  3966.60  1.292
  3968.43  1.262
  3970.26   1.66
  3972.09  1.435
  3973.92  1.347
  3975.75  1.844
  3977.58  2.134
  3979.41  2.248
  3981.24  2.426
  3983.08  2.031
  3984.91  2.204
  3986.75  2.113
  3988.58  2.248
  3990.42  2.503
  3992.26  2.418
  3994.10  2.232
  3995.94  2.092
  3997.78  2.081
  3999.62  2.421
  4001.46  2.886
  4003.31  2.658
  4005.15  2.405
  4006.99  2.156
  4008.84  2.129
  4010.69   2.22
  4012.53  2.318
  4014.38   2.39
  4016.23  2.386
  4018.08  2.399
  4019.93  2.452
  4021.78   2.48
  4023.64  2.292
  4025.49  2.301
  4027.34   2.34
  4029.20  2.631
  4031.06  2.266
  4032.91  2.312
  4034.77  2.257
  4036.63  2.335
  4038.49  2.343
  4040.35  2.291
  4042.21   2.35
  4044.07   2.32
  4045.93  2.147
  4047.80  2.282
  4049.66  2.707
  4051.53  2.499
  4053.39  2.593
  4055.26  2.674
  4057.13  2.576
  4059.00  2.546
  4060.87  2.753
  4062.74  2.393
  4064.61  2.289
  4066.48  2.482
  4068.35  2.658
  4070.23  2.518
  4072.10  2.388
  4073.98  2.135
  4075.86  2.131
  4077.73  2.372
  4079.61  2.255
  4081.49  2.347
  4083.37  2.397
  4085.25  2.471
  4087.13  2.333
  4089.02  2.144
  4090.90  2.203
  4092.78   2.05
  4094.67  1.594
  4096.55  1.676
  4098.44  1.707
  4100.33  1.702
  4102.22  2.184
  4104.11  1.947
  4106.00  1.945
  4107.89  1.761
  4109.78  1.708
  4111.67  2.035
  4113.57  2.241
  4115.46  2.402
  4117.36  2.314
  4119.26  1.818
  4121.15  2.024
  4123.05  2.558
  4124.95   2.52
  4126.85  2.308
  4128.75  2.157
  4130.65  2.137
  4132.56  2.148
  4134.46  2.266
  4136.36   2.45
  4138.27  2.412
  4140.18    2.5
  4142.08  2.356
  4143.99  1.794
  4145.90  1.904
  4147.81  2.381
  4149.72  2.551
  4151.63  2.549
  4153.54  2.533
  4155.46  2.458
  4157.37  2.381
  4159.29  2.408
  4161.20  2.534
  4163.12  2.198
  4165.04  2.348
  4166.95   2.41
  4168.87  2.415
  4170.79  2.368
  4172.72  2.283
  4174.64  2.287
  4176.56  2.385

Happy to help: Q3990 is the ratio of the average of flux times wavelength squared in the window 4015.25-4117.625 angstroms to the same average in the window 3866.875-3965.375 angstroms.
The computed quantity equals 1.20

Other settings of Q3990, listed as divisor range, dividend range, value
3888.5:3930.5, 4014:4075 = 1.24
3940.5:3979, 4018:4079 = 1.33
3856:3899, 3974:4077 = 1.24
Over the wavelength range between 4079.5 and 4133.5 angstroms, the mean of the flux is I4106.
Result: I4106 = 2.1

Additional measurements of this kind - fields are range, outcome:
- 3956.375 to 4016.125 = 2.09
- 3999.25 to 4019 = 2.4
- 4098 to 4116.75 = 1.98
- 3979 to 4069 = 2.38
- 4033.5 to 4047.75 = 2.29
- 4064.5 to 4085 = 2.37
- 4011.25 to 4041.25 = 2.36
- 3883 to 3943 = 1.98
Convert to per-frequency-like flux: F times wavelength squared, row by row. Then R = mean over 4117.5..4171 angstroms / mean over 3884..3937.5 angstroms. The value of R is 1.31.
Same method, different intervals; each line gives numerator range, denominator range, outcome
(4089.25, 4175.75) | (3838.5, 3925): 1.20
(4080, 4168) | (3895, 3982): 1.21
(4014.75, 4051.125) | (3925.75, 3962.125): 1.24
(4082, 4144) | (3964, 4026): 1.05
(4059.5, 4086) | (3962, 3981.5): 1.48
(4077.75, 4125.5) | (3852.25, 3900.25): 1.14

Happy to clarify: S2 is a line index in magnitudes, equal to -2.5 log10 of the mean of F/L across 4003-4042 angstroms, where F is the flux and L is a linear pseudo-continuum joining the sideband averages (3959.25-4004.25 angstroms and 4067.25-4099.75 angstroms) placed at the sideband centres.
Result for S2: -0.12 mag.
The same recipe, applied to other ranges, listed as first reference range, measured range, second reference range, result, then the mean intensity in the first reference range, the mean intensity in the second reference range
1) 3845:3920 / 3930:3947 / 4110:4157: 0.14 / 2.13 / 2.28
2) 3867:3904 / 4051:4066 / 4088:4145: -0.22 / 2.01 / 2.1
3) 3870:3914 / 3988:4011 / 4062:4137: -0.12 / 2.02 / 2.18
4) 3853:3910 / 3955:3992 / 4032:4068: 0.17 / 2.07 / 2.43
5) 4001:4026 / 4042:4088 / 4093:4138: -0.09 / 2.38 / 2.07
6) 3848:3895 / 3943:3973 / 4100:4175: 0.12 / 2.08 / 2.25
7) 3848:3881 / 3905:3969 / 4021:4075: 0.14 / 2.23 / 2.42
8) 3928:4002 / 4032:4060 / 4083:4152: -0.16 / 2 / 2.15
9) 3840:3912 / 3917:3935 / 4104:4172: 0.12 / 2.06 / 2.26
